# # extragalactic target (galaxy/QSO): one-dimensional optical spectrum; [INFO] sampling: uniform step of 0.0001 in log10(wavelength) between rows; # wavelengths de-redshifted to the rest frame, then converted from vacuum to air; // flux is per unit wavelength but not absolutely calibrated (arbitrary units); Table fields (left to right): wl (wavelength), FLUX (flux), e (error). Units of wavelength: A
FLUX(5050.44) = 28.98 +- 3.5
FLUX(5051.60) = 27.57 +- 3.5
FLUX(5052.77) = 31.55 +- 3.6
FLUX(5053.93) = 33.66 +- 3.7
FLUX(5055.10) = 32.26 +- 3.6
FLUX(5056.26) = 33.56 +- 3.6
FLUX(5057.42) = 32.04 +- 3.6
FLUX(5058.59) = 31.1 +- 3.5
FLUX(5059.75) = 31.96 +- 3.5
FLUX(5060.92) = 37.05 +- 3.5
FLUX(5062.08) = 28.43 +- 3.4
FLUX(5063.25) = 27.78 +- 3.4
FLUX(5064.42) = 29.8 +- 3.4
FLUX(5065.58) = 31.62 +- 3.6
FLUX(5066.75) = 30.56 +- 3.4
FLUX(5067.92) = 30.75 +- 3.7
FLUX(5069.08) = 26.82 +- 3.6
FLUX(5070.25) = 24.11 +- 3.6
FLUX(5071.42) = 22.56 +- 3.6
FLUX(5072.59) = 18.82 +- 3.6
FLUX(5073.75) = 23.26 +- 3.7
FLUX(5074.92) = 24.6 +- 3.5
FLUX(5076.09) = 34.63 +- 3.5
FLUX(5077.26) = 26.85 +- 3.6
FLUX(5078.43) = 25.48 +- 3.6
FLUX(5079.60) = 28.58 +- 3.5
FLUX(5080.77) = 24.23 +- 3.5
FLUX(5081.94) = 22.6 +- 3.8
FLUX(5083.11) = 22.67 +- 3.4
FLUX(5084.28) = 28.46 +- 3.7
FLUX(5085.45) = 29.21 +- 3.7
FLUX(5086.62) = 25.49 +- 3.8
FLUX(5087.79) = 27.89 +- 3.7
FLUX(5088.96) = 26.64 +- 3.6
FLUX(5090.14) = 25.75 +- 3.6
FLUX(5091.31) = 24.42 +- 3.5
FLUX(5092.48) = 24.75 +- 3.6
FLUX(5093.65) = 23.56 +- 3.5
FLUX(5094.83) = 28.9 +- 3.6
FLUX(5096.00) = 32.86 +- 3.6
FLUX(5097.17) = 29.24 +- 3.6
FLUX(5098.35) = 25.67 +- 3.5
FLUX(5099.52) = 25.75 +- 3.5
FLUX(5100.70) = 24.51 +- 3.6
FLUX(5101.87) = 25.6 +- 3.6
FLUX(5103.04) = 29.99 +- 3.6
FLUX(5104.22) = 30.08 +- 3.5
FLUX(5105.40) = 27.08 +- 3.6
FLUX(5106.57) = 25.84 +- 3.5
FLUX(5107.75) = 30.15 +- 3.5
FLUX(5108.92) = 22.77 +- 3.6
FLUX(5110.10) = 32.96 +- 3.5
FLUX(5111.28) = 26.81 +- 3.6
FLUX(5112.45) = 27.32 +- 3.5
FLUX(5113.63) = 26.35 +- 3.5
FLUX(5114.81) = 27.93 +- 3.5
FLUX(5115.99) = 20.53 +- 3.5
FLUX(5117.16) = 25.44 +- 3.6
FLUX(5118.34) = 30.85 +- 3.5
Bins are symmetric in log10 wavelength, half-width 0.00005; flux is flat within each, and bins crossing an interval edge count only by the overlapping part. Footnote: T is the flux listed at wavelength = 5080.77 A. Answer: 24.23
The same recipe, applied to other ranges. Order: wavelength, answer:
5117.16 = 25.44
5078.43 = 25.48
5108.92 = 22.77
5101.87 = 25.6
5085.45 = 29.21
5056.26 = 33.56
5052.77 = 31.55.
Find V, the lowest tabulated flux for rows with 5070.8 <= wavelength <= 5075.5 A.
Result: 18.82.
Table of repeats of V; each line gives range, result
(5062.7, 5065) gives 27.78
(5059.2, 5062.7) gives 28.43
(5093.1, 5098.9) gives 23.56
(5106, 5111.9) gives 22.77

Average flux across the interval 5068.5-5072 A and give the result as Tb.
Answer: 24.5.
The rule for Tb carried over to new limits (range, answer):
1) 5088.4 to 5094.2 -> 25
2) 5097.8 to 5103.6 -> 26.3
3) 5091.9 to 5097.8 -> 27.8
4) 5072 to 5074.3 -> 21.1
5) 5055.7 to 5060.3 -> 32.2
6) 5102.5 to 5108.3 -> 28.6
